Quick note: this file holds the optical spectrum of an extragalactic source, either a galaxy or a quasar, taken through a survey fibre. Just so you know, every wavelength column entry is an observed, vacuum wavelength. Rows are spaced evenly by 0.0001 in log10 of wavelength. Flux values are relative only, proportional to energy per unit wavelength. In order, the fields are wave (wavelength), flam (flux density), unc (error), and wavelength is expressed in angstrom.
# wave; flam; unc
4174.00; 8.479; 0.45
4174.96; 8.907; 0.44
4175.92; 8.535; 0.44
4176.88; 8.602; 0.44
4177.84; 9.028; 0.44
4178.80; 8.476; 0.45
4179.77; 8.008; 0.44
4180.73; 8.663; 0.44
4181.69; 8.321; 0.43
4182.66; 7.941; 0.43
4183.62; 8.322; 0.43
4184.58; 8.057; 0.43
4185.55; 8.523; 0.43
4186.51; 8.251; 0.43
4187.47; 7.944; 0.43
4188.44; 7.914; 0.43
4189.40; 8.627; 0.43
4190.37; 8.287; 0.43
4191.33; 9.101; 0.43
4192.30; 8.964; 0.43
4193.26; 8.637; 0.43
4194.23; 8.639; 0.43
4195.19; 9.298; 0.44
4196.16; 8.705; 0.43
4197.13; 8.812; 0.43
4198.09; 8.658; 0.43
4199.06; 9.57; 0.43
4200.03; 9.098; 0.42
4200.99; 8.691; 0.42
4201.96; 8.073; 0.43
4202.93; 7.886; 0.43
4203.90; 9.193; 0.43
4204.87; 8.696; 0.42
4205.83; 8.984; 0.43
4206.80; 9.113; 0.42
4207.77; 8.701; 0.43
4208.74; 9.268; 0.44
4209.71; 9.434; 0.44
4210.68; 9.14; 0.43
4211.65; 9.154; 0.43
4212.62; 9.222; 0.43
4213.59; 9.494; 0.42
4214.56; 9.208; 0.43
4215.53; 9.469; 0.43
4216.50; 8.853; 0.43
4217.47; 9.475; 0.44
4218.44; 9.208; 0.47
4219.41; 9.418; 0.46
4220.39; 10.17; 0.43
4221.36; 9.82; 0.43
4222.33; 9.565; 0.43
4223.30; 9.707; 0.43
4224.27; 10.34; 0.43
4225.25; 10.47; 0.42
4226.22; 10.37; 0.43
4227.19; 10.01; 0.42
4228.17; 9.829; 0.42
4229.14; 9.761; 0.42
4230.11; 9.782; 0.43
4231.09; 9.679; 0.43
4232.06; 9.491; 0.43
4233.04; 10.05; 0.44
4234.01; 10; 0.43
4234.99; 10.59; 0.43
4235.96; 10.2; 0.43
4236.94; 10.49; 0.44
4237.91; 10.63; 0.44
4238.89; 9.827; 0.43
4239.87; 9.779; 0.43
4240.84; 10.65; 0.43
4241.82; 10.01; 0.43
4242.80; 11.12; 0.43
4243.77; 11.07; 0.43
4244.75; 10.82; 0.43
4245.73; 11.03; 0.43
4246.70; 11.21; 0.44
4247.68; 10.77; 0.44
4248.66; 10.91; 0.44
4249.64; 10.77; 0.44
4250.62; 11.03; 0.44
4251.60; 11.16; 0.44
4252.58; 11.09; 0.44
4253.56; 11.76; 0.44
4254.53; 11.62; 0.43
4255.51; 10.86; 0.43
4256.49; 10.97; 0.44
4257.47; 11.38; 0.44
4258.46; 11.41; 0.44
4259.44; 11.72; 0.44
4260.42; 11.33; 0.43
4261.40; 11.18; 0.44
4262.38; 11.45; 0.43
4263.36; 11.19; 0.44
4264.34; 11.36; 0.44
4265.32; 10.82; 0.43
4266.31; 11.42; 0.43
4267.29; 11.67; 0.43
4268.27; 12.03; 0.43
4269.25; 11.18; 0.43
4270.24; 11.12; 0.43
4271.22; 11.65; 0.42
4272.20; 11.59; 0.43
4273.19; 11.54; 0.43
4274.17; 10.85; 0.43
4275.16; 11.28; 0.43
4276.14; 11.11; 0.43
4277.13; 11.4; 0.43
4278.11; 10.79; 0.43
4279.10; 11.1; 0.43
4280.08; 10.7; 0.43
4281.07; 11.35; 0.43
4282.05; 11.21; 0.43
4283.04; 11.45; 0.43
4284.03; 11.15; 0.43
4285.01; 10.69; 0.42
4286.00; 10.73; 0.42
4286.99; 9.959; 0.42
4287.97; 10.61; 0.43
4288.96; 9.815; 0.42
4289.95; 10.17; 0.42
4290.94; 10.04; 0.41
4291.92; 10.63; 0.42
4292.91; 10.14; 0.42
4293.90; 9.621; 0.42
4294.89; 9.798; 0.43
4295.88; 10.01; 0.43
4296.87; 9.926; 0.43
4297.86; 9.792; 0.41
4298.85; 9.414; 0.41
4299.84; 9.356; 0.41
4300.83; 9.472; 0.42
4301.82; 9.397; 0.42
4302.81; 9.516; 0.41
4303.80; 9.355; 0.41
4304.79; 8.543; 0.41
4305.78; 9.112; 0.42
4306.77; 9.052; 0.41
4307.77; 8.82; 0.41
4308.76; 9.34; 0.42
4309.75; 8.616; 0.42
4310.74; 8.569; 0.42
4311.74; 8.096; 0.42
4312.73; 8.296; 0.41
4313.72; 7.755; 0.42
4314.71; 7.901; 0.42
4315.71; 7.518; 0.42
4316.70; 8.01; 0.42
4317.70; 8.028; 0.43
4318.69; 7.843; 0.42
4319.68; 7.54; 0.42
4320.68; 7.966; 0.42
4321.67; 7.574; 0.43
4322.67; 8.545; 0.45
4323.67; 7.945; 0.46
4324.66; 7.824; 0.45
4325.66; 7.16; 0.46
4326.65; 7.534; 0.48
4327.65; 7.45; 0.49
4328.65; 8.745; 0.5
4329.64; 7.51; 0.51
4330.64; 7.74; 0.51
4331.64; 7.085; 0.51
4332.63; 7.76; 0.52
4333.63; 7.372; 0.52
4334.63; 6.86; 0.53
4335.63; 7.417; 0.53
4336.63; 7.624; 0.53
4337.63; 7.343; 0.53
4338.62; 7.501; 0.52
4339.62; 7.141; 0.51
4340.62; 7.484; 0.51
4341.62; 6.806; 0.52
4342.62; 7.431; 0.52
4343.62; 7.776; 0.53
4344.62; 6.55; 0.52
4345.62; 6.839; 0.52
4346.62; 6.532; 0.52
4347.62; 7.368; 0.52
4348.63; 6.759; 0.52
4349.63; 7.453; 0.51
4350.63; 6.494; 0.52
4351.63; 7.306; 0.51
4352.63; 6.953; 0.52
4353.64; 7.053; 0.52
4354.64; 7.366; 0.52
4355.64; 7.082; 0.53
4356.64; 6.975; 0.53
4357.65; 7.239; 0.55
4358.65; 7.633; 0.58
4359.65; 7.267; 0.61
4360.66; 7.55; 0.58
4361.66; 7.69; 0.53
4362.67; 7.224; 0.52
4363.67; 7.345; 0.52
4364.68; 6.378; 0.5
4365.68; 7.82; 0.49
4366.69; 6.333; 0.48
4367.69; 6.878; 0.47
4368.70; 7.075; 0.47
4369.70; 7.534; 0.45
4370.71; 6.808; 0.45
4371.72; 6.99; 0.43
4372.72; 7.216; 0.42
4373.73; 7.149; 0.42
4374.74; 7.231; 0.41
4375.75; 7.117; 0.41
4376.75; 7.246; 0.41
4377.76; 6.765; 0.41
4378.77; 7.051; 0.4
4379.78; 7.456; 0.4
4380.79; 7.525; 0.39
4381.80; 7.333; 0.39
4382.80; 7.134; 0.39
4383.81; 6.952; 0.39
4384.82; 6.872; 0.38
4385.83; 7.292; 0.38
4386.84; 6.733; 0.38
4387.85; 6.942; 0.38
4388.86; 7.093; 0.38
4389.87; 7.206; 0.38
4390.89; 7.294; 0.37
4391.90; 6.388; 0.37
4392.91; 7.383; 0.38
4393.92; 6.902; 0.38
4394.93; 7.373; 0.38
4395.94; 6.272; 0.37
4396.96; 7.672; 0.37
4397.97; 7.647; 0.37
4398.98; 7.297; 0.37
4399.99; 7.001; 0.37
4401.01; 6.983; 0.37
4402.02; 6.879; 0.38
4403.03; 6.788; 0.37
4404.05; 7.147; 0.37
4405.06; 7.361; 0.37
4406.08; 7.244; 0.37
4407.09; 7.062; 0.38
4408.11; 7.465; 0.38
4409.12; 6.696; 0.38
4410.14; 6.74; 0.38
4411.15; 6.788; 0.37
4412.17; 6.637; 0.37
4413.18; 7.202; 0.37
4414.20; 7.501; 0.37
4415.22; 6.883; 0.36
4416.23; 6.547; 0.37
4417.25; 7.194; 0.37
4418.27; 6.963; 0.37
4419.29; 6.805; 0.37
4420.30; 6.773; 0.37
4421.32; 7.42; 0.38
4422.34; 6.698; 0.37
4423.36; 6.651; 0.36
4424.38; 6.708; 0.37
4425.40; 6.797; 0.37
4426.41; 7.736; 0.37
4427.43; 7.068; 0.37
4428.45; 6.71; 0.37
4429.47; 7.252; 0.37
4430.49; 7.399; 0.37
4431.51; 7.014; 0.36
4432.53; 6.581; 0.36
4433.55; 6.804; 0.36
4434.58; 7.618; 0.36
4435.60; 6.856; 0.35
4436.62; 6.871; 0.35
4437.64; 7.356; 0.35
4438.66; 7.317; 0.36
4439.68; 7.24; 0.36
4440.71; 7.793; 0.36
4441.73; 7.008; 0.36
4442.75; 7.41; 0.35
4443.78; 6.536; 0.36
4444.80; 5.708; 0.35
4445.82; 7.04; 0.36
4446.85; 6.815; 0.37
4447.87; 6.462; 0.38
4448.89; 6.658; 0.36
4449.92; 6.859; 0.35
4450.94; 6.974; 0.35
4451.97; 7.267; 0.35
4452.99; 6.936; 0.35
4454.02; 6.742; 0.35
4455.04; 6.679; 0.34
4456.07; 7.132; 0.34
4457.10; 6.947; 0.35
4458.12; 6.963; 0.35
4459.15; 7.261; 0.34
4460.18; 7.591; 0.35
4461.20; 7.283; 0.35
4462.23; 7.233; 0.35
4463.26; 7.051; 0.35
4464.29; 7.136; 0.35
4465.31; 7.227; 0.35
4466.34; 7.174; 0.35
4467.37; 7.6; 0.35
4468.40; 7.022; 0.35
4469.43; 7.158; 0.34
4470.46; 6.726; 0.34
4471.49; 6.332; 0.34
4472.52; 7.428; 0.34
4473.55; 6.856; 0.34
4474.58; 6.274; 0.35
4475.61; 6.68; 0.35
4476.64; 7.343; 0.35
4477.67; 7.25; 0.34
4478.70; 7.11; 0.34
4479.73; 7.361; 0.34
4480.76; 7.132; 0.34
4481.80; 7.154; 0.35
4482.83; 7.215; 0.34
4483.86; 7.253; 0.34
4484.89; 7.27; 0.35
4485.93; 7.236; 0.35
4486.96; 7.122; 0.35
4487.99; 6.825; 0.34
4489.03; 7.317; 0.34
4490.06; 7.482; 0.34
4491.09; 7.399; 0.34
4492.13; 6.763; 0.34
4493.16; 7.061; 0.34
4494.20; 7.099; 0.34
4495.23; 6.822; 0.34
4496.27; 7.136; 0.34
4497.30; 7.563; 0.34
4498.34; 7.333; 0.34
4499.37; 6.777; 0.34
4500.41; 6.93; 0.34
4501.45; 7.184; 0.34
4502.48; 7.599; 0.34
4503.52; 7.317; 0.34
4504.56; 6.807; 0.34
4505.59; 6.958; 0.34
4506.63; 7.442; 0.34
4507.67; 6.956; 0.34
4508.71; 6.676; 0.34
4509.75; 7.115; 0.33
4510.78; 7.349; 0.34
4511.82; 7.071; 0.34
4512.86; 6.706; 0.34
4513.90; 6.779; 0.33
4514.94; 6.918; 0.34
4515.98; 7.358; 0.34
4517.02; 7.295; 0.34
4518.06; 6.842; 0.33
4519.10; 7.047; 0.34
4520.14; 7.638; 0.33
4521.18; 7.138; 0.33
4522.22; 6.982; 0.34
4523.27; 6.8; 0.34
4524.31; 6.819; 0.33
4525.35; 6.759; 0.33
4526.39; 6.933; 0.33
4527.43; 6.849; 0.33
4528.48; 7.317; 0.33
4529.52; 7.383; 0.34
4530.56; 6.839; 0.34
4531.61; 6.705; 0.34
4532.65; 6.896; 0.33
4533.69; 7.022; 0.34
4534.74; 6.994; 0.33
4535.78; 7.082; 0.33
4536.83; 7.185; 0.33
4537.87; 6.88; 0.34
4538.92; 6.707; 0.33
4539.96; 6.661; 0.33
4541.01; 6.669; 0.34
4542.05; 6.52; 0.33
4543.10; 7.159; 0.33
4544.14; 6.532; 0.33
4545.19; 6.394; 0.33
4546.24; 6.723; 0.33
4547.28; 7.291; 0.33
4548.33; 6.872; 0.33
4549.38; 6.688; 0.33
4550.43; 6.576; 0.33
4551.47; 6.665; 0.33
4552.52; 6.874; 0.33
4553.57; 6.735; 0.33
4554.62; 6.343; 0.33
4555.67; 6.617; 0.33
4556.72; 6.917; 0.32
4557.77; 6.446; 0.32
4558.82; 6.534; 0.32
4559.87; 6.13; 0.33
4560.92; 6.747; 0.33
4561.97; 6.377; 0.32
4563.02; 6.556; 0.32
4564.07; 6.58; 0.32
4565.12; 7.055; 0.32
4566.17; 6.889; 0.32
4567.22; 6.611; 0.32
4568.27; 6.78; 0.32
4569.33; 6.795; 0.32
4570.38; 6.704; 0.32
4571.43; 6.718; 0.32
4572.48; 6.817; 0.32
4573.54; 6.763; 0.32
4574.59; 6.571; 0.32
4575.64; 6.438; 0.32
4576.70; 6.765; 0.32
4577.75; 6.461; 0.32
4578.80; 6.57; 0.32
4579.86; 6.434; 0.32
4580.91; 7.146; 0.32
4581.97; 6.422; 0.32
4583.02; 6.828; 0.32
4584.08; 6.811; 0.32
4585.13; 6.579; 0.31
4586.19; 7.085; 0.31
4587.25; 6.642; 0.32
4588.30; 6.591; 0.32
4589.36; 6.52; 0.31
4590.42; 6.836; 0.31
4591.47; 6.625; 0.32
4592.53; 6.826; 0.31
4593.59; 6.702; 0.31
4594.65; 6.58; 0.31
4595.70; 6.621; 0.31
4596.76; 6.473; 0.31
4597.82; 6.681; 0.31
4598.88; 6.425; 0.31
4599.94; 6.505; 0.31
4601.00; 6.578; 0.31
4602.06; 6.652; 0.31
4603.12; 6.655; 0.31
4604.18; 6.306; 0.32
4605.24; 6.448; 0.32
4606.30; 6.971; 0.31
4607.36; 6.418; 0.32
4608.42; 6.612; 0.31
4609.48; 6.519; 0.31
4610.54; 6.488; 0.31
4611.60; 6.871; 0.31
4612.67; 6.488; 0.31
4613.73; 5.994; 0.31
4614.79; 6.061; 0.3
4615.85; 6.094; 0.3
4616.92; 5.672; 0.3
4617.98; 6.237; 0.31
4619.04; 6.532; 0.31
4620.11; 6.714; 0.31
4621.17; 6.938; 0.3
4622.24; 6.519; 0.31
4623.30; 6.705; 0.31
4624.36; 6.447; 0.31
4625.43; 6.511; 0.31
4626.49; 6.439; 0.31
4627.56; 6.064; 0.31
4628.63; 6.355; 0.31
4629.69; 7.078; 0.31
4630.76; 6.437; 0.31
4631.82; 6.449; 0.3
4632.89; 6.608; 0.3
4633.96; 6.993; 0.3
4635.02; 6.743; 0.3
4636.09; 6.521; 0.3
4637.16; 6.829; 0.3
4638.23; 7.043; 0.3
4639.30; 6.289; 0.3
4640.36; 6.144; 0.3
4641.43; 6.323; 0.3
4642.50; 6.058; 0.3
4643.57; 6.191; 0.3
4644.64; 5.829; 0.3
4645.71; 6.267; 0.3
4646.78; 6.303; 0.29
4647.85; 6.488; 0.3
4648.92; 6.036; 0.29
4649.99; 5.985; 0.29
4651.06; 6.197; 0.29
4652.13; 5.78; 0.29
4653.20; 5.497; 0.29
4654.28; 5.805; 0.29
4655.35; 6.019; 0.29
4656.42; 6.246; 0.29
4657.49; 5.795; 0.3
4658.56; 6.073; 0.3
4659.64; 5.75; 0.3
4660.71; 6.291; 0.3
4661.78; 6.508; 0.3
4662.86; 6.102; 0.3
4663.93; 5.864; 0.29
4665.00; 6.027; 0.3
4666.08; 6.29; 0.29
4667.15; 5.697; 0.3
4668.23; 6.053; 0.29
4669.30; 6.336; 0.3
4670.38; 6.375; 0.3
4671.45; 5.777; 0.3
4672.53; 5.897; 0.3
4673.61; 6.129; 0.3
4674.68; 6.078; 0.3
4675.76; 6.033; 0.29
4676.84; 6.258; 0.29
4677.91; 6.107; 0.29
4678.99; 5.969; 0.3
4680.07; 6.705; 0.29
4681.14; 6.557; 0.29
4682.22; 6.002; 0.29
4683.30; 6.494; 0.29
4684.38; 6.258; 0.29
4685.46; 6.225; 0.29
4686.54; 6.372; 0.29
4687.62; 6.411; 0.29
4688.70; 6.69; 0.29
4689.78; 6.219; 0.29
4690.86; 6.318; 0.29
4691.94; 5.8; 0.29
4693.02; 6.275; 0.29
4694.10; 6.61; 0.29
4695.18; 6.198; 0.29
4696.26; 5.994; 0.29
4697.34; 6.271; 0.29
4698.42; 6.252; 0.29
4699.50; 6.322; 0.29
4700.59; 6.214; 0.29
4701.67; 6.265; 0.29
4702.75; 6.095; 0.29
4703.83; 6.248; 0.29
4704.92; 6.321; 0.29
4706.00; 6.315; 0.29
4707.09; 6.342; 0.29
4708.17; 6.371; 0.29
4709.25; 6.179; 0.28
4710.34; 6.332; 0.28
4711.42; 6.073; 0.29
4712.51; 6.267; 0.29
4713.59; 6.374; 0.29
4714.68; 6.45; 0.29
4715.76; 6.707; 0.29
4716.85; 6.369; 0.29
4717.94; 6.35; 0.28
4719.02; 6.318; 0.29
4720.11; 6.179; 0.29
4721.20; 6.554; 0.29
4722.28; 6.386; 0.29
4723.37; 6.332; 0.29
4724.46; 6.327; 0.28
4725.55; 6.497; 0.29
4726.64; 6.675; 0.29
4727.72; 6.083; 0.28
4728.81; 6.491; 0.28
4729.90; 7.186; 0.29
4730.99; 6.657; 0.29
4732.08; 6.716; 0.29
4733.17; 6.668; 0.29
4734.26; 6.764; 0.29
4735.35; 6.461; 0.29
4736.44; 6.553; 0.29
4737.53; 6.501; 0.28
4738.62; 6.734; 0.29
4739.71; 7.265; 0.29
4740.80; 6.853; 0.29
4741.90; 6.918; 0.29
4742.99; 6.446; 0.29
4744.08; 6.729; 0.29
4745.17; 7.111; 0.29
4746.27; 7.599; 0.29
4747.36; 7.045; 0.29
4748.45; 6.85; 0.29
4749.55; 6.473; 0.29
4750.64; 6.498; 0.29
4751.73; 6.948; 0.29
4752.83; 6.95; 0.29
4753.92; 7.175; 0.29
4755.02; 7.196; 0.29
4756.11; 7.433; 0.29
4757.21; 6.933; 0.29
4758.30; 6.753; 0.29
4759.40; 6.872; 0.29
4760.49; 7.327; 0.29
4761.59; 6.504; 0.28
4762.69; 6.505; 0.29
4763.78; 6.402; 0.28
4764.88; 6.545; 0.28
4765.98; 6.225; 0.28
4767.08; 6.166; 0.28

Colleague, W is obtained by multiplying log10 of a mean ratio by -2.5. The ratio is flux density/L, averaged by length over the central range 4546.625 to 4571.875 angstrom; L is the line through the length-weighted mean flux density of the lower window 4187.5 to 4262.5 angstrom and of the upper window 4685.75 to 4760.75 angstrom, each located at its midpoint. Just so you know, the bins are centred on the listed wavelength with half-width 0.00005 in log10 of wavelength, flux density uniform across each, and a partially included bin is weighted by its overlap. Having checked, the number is 0.15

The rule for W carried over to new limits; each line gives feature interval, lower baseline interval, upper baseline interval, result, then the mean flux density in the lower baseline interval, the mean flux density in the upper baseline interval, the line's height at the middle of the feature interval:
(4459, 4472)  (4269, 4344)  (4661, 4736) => 0.12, 9.1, 6.31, 7.97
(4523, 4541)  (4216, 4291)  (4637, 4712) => 0.12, 10.7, 6.19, 7.71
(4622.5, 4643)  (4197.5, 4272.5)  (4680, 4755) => 0.10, 10.2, 6.5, 7.16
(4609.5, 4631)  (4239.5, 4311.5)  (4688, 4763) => 0.17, 10.6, 6.56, 7.5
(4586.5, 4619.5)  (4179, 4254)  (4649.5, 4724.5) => 0.05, 9.52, 6.2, 6.8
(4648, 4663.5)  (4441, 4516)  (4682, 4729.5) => 0.08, 7.05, 6.32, 6.48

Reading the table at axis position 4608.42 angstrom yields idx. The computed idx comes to 6.612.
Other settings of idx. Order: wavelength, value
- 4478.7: 7.11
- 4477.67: 7.25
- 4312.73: 8.296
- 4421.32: 7.42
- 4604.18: 6.306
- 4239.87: 9.779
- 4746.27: 7.599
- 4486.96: 7.122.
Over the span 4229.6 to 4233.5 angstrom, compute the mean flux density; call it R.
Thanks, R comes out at 9.74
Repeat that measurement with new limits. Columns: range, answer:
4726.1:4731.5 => 6.62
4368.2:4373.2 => 7.13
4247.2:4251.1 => 10.9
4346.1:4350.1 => 7.01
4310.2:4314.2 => 8.19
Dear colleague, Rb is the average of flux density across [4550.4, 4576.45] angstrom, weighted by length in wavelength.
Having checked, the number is 6.65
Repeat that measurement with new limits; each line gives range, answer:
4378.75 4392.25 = 7.1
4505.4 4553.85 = 6.93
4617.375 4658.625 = 6.35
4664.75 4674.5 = 6.06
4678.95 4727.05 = 6.32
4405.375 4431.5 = 7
